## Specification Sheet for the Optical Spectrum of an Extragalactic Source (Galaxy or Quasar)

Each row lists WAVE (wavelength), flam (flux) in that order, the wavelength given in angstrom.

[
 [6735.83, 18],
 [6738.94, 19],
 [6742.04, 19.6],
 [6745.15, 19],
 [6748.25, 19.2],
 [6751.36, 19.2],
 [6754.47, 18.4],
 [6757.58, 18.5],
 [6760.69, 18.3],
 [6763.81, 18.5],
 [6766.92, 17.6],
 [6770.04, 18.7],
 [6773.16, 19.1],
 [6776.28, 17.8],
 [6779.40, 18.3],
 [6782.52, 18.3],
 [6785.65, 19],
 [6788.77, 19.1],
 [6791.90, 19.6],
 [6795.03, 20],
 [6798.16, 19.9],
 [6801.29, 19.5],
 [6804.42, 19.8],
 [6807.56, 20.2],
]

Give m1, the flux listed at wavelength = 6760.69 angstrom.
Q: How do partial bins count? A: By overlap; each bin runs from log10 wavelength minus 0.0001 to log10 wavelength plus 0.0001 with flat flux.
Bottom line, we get 18.3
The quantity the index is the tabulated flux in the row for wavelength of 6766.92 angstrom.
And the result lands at 17.6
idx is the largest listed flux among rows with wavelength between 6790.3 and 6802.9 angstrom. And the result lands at 20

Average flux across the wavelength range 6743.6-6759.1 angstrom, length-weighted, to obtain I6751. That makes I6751 18.9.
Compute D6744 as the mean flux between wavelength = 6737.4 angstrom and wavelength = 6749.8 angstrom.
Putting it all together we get 19.2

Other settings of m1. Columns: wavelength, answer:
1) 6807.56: 20.2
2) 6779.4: 18.3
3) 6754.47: 18.4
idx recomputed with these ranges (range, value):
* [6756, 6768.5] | 18.5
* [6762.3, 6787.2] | 19.1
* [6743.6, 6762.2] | 19.2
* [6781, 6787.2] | 19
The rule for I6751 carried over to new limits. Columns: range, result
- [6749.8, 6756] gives 18.8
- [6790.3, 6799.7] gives 19.8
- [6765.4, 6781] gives 18.3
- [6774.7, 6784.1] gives 18.1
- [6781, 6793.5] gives 19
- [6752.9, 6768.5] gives 18.3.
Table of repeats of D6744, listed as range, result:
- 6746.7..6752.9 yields 19.2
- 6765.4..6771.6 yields 18.1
